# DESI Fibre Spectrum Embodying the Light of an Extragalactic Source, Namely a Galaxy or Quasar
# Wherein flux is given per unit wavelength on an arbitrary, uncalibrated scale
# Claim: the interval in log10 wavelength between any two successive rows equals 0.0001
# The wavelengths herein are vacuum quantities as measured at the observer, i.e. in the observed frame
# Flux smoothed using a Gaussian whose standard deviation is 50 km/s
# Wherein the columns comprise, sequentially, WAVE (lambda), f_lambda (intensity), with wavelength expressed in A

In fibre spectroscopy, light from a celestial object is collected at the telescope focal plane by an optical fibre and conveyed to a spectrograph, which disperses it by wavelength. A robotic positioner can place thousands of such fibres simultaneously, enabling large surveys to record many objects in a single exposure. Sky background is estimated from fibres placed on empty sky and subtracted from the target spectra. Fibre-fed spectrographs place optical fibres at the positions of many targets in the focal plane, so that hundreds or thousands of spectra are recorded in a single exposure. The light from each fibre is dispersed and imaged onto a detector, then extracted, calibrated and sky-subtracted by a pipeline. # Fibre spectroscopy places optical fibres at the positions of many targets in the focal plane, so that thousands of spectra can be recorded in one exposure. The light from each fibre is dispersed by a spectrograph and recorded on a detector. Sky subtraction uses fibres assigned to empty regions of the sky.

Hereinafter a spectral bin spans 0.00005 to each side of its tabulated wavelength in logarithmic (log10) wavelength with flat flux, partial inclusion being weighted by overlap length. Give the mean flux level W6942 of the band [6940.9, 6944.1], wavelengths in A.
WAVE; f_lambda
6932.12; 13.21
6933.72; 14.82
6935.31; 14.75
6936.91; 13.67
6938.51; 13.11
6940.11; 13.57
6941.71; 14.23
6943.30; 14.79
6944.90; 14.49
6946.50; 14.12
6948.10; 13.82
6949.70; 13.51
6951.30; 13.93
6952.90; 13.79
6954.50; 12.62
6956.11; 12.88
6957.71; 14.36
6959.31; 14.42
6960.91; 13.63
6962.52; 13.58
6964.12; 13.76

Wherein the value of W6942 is 14.5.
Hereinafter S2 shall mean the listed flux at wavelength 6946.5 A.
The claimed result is 14.12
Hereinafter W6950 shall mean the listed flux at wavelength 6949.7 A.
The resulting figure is 13.51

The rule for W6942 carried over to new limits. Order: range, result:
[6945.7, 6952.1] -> 13.8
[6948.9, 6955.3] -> 13.5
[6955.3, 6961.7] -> 13.8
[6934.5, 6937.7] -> 14.2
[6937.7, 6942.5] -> 13.6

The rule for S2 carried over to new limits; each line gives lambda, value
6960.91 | 13.63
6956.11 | 12.88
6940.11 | 13.57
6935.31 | 14.75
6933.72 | 14.82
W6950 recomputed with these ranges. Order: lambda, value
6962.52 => 13.58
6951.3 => 13.93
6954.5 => 12.62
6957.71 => 14.36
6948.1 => 13.82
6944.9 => 14.49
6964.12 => 13.76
